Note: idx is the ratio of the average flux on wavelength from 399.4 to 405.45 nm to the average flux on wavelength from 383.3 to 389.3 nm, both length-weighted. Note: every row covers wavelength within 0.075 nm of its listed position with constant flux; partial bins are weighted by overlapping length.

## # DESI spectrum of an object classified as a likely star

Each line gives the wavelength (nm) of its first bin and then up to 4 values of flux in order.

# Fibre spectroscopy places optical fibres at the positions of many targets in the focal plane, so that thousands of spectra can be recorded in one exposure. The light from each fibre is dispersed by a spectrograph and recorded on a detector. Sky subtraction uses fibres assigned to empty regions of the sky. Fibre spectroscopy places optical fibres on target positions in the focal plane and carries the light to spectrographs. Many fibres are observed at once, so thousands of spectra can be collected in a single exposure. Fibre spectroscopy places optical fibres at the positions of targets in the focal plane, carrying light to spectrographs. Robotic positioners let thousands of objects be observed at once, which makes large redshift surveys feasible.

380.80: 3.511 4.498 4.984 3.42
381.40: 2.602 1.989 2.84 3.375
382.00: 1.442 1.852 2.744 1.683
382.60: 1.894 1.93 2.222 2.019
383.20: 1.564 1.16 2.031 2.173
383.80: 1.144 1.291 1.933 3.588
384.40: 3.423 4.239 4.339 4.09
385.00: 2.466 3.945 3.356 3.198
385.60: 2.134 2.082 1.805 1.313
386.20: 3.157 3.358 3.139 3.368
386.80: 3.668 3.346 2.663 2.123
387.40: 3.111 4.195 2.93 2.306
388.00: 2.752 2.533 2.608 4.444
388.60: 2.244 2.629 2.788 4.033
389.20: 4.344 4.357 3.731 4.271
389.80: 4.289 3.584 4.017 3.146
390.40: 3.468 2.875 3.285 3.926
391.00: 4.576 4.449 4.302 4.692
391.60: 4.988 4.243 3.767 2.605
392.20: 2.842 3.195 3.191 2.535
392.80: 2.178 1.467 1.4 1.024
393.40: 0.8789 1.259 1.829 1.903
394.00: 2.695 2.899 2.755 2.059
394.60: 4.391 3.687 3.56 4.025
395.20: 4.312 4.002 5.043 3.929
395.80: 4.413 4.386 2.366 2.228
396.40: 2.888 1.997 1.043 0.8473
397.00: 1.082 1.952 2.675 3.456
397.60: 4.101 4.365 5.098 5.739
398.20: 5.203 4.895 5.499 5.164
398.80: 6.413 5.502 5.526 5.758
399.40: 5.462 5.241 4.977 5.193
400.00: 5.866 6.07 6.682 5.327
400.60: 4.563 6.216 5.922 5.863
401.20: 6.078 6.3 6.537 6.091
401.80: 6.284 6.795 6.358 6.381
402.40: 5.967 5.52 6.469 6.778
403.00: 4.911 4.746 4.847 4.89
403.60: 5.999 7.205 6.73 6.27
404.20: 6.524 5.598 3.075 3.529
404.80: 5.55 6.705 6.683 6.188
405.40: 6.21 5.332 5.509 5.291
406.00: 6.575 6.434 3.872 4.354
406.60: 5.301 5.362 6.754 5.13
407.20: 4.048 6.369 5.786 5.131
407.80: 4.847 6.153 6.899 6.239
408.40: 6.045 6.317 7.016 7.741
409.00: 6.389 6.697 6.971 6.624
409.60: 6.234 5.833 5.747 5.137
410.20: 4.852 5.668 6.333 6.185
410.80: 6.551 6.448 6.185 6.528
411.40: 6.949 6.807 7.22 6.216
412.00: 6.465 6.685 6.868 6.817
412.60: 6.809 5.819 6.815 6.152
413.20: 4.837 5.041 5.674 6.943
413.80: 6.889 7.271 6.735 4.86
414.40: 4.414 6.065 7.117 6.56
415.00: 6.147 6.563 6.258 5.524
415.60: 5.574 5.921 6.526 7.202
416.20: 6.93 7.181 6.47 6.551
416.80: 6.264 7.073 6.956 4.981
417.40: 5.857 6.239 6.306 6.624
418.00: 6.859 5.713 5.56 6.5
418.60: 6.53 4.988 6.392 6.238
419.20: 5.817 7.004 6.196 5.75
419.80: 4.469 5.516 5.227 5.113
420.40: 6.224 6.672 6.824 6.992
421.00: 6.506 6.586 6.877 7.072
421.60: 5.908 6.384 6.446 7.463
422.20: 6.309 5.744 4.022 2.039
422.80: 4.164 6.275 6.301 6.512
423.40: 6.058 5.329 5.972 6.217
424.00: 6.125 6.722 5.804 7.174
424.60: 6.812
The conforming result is 2.01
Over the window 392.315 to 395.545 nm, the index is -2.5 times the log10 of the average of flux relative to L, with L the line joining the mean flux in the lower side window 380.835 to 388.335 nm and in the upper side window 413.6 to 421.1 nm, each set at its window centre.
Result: 0.35 mag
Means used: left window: 2.73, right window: 6.22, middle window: 2.71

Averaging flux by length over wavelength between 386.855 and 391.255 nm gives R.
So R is 3.42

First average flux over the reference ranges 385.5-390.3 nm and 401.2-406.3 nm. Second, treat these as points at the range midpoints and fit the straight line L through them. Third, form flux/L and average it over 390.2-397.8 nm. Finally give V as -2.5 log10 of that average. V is 0.33 mag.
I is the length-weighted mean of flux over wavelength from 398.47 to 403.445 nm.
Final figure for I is 5.79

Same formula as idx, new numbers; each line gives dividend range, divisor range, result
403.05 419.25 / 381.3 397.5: 2.08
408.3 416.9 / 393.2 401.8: 1.52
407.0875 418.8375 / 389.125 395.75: 1.88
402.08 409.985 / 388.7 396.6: 1.78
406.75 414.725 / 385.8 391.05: 1.90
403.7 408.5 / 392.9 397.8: 2.06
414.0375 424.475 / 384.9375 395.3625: 1.96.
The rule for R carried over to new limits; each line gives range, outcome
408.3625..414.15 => 6.37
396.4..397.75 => 2.31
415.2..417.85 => 6.35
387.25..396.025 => 3.29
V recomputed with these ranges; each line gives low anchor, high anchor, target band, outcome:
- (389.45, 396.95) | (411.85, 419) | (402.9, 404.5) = -0.221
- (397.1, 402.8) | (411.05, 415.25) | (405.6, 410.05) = 0.017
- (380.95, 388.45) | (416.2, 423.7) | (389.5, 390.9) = -0.130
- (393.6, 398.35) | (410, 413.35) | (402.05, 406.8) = -0.165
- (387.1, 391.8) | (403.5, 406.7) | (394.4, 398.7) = 0.248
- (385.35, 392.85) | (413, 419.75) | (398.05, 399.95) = -0.239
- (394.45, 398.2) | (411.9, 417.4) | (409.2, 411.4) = -0.096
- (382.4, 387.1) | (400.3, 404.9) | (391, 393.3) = 0.214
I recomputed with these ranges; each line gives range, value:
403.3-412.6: 6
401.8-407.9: 5.66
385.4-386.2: 2.17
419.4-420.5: 5.56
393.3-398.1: 3.03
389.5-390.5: 3.77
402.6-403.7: 5.56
